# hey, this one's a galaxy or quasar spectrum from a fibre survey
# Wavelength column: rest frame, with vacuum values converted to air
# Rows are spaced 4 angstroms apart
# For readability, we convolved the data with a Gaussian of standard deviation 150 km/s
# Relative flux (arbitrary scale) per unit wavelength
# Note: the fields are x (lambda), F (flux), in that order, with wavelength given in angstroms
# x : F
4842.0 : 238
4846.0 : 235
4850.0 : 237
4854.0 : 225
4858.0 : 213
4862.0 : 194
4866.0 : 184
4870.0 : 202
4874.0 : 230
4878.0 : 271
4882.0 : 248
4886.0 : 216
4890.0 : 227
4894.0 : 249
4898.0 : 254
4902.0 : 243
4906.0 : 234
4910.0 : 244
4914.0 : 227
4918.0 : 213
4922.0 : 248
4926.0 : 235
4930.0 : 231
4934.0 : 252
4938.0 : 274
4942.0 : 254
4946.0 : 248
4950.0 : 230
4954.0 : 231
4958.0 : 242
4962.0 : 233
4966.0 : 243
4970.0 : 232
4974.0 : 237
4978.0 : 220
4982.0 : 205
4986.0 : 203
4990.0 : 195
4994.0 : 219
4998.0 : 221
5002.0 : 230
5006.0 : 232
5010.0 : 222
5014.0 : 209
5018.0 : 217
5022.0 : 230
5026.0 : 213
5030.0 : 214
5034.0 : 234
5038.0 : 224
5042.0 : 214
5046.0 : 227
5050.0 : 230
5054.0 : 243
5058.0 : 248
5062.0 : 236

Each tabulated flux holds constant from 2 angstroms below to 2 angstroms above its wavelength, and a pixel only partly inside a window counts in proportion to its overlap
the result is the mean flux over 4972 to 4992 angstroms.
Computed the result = 212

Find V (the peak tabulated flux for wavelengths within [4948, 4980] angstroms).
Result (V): 243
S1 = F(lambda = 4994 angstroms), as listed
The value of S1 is 219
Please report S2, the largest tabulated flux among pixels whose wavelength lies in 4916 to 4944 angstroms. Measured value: 274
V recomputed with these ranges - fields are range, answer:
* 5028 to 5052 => 234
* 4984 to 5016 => 232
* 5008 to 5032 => 230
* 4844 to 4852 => 237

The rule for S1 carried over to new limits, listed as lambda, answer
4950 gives 230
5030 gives 214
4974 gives 237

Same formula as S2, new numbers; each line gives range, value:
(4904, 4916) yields 244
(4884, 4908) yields 254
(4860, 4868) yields 194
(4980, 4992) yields 205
